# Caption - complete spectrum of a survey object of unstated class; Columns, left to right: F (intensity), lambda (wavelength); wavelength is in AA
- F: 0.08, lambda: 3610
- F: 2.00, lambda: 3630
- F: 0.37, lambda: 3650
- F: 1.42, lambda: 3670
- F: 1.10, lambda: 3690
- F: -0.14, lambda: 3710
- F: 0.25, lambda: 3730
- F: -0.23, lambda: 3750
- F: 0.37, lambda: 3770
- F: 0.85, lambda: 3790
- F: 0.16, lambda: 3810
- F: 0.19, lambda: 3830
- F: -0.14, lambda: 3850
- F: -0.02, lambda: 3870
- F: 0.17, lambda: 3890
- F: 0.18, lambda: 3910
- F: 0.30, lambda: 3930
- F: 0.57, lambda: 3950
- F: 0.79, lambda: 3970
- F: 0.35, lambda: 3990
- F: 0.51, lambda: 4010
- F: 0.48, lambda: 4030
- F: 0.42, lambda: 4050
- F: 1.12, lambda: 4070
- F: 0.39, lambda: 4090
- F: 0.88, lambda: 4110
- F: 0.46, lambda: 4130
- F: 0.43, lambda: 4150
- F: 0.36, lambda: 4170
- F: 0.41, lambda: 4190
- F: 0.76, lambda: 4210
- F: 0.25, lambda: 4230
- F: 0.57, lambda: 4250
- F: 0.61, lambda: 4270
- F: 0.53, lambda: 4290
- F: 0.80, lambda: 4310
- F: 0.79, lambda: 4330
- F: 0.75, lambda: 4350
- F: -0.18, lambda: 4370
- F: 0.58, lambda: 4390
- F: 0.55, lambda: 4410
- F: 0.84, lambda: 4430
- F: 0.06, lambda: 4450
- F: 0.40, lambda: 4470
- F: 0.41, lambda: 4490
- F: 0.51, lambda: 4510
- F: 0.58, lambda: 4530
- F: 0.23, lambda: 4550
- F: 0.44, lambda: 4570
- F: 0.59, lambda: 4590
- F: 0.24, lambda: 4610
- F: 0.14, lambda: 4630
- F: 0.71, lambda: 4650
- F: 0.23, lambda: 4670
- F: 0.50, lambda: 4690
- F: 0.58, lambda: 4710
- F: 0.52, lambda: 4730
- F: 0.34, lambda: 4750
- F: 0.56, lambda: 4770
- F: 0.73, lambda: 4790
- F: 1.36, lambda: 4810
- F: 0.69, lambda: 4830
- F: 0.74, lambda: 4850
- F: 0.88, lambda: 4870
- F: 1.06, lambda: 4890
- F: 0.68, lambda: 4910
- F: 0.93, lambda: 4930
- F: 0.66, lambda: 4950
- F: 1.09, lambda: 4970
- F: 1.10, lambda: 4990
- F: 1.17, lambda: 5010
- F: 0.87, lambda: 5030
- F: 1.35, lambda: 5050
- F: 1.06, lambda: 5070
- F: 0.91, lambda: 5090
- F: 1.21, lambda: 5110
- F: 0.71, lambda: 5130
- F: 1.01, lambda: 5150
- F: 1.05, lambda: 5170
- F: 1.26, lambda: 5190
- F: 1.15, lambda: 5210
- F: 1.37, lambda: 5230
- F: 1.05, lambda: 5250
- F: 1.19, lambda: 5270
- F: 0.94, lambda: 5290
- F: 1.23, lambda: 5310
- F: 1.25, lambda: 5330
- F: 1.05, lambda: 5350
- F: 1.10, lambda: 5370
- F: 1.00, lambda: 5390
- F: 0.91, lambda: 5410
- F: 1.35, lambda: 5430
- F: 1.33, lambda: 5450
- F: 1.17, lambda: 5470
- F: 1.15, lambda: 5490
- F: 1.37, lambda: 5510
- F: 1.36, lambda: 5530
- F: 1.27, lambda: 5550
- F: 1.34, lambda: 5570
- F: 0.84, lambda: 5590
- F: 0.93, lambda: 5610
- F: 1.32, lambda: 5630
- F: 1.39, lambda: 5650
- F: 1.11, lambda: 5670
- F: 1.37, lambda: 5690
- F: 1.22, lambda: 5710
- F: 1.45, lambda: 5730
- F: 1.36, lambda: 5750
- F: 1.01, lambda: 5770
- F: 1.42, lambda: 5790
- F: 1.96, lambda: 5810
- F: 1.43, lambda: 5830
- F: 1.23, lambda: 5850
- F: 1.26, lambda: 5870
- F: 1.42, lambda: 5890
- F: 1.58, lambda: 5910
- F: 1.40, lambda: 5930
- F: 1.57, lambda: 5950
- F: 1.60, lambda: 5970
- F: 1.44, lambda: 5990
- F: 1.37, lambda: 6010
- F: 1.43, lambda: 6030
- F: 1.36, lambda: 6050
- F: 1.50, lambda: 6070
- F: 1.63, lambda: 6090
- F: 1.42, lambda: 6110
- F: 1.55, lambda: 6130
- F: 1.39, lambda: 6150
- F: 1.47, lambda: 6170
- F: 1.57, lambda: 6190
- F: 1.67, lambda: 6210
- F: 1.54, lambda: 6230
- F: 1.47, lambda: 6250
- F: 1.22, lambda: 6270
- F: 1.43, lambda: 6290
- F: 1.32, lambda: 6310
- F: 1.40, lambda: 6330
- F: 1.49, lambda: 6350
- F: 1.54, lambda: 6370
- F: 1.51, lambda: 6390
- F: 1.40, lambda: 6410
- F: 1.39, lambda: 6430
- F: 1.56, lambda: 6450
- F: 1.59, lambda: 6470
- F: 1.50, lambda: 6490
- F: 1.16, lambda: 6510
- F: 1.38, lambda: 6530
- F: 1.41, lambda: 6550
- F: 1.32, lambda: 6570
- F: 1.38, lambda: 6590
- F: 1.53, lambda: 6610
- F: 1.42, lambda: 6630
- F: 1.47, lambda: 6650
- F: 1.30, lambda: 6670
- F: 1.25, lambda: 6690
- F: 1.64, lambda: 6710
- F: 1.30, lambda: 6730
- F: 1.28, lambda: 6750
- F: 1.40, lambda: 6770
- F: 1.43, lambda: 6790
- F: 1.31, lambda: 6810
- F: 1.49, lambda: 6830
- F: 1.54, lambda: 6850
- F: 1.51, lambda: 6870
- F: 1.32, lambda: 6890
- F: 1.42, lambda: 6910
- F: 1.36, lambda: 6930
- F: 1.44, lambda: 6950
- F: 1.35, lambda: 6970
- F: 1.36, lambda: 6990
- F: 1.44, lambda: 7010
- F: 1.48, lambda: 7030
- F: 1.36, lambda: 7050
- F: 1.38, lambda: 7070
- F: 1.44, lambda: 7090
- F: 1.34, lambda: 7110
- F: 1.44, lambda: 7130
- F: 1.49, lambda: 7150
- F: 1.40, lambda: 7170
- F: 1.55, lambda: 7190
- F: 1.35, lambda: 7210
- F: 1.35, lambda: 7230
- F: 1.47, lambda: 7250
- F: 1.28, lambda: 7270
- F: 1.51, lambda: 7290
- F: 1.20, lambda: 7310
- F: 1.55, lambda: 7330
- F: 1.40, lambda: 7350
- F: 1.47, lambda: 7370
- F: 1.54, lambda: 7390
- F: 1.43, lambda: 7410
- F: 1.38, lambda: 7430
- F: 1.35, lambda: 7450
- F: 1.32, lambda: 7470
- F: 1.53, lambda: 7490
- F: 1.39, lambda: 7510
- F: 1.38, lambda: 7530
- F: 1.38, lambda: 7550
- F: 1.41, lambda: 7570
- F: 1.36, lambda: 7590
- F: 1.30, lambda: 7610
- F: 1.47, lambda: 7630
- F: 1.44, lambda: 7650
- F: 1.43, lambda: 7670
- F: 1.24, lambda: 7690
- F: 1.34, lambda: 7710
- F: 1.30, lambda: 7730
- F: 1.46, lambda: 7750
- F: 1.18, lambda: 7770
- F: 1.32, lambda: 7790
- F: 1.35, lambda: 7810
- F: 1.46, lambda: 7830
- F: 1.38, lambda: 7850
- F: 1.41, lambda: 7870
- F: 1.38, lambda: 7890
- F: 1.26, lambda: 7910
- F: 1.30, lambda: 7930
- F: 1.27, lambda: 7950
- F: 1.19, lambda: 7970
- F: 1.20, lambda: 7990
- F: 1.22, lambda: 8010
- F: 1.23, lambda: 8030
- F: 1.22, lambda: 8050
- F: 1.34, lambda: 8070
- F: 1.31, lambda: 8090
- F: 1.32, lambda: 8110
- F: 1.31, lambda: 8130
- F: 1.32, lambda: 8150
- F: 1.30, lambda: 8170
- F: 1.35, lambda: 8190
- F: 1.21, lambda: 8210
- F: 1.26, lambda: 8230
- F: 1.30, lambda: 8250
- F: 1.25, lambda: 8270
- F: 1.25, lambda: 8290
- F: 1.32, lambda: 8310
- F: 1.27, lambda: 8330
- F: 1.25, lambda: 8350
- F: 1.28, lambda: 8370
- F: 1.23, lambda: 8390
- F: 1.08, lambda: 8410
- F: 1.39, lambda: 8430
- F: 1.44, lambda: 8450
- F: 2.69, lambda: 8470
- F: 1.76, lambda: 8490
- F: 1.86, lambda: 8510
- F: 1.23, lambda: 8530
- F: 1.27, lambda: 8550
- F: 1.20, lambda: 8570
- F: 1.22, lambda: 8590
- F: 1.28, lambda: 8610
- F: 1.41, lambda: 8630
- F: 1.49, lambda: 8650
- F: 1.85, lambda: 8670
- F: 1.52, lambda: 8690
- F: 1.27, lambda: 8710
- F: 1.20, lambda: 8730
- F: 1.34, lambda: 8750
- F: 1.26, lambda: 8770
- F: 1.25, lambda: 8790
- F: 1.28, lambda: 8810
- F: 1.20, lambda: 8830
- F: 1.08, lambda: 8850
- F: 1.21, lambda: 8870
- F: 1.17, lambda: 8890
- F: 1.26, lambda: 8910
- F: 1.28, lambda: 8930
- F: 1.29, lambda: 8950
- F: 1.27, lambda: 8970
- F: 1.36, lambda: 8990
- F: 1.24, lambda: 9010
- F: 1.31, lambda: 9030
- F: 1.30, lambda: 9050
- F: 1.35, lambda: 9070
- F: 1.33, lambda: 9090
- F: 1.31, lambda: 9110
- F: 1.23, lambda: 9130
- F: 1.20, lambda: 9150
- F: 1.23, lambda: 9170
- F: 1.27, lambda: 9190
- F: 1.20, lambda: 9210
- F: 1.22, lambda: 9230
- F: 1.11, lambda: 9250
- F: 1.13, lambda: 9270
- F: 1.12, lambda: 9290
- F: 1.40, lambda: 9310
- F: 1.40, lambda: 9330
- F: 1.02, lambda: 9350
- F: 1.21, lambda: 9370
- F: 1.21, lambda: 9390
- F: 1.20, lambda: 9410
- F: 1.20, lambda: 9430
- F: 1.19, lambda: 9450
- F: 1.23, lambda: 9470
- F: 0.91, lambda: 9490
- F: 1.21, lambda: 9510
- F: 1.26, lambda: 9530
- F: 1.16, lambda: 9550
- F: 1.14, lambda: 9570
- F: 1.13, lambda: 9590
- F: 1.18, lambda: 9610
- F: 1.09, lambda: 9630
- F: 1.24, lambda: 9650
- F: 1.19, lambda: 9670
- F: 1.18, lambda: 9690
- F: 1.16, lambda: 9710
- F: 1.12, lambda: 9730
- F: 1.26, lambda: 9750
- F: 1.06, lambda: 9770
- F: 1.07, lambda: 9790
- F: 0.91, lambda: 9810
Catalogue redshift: 0.291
